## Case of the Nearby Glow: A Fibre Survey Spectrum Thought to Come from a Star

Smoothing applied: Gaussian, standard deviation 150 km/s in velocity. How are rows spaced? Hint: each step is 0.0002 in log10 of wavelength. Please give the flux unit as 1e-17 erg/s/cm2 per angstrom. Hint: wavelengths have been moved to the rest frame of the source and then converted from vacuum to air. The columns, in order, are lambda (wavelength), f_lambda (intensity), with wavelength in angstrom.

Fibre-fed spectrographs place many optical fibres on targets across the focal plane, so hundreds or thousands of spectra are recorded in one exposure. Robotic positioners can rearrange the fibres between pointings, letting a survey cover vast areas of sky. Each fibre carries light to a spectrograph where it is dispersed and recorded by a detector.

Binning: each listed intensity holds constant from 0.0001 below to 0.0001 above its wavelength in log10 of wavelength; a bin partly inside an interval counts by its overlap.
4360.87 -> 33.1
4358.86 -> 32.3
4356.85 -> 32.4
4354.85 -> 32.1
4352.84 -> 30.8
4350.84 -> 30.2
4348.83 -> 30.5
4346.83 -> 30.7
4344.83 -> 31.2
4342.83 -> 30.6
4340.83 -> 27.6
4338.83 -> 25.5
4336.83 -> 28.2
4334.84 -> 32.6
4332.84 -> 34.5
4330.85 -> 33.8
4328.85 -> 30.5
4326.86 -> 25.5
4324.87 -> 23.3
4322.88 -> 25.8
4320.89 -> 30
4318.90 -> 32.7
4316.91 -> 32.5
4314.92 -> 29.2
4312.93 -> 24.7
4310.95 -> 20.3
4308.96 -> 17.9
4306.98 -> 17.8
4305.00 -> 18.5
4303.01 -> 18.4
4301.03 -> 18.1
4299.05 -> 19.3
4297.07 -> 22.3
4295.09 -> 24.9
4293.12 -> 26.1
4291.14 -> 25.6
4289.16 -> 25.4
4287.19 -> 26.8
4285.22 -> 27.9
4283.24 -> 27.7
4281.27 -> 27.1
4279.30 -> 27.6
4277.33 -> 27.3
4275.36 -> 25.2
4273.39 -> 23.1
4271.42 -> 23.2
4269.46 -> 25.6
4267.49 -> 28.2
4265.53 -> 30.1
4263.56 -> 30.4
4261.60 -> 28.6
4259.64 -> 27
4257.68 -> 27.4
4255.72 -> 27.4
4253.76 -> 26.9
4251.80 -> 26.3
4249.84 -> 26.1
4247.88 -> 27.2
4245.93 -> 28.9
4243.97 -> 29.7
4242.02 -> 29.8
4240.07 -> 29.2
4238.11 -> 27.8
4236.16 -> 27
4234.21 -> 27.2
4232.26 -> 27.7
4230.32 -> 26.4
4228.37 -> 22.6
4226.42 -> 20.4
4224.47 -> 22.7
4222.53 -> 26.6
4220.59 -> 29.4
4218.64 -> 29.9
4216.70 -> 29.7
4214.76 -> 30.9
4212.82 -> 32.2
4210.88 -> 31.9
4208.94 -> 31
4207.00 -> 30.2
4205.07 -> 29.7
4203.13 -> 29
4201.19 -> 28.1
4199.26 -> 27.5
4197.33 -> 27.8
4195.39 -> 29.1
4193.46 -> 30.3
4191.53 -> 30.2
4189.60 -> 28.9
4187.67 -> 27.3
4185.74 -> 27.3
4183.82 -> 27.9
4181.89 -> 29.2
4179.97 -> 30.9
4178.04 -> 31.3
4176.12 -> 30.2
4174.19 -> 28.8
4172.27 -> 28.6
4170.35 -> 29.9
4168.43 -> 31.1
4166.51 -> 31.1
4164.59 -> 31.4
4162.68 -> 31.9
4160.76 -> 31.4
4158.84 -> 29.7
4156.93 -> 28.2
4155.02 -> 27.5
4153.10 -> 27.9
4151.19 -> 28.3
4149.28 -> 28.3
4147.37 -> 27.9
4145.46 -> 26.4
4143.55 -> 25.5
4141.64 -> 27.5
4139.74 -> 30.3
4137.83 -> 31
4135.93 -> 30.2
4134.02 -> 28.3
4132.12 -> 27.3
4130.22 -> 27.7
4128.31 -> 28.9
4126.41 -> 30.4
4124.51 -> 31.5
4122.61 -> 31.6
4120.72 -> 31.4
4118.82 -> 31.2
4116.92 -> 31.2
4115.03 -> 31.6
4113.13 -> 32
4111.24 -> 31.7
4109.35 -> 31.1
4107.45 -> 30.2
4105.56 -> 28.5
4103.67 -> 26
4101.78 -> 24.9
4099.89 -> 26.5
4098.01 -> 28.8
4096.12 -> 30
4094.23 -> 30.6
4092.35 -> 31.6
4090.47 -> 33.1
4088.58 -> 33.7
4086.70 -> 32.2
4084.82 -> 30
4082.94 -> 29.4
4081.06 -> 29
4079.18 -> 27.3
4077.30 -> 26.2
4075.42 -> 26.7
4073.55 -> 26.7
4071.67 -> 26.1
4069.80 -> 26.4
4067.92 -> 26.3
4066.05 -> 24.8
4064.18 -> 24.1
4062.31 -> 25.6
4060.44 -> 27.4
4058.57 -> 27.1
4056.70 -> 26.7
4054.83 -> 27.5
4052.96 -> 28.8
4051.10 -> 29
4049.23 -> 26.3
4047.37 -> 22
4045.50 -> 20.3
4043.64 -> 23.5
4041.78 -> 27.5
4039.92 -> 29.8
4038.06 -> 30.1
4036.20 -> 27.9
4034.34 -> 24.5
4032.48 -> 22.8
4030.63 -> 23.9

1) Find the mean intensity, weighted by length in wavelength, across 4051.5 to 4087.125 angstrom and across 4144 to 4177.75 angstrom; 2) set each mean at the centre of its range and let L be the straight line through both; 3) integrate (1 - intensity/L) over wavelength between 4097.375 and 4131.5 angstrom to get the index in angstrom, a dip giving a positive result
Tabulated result -1.8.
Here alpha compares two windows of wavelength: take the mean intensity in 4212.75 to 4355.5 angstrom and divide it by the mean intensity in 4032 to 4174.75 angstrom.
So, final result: 0.95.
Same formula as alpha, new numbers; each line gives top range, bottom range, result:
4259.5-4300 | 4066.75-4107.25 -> 0.91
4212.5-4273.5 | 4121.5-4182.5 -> 0.93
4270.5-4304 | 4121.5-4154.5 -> 0.85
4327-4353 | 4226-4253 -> 1.12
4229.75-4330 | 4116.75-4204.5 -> 0.89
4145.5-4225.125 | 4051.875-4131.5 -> 1.01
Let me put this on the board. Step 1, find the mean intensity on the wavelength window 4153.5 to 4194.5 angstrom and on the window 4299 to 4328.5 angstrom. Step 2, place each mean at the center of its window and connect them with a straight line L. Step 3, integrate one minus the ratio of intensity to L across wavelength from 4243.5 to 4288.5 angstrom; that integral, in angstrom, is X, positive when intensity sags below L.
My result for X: -2.3 angstrom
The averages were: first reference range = 29.6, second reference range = 23.9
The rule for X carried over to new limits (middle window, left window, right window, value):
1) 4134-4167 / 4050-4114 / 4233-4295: -1.29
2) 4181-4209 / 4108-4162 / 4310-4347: 0.46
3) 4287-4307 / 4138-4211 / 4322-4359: 5.09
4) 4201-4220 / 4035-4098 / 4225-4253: -2.38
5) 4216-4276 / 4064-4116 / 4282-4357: 1.01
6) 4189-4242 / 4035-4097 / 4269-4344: -3.43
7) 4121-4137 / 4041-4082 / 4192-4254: -1.55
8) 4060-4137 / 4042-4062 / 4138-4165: -4.96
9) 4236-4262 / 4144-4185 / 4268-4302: -1.53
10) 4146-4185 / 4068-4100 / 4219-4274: -2.12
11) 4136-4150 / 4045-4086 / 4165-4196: 0.16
